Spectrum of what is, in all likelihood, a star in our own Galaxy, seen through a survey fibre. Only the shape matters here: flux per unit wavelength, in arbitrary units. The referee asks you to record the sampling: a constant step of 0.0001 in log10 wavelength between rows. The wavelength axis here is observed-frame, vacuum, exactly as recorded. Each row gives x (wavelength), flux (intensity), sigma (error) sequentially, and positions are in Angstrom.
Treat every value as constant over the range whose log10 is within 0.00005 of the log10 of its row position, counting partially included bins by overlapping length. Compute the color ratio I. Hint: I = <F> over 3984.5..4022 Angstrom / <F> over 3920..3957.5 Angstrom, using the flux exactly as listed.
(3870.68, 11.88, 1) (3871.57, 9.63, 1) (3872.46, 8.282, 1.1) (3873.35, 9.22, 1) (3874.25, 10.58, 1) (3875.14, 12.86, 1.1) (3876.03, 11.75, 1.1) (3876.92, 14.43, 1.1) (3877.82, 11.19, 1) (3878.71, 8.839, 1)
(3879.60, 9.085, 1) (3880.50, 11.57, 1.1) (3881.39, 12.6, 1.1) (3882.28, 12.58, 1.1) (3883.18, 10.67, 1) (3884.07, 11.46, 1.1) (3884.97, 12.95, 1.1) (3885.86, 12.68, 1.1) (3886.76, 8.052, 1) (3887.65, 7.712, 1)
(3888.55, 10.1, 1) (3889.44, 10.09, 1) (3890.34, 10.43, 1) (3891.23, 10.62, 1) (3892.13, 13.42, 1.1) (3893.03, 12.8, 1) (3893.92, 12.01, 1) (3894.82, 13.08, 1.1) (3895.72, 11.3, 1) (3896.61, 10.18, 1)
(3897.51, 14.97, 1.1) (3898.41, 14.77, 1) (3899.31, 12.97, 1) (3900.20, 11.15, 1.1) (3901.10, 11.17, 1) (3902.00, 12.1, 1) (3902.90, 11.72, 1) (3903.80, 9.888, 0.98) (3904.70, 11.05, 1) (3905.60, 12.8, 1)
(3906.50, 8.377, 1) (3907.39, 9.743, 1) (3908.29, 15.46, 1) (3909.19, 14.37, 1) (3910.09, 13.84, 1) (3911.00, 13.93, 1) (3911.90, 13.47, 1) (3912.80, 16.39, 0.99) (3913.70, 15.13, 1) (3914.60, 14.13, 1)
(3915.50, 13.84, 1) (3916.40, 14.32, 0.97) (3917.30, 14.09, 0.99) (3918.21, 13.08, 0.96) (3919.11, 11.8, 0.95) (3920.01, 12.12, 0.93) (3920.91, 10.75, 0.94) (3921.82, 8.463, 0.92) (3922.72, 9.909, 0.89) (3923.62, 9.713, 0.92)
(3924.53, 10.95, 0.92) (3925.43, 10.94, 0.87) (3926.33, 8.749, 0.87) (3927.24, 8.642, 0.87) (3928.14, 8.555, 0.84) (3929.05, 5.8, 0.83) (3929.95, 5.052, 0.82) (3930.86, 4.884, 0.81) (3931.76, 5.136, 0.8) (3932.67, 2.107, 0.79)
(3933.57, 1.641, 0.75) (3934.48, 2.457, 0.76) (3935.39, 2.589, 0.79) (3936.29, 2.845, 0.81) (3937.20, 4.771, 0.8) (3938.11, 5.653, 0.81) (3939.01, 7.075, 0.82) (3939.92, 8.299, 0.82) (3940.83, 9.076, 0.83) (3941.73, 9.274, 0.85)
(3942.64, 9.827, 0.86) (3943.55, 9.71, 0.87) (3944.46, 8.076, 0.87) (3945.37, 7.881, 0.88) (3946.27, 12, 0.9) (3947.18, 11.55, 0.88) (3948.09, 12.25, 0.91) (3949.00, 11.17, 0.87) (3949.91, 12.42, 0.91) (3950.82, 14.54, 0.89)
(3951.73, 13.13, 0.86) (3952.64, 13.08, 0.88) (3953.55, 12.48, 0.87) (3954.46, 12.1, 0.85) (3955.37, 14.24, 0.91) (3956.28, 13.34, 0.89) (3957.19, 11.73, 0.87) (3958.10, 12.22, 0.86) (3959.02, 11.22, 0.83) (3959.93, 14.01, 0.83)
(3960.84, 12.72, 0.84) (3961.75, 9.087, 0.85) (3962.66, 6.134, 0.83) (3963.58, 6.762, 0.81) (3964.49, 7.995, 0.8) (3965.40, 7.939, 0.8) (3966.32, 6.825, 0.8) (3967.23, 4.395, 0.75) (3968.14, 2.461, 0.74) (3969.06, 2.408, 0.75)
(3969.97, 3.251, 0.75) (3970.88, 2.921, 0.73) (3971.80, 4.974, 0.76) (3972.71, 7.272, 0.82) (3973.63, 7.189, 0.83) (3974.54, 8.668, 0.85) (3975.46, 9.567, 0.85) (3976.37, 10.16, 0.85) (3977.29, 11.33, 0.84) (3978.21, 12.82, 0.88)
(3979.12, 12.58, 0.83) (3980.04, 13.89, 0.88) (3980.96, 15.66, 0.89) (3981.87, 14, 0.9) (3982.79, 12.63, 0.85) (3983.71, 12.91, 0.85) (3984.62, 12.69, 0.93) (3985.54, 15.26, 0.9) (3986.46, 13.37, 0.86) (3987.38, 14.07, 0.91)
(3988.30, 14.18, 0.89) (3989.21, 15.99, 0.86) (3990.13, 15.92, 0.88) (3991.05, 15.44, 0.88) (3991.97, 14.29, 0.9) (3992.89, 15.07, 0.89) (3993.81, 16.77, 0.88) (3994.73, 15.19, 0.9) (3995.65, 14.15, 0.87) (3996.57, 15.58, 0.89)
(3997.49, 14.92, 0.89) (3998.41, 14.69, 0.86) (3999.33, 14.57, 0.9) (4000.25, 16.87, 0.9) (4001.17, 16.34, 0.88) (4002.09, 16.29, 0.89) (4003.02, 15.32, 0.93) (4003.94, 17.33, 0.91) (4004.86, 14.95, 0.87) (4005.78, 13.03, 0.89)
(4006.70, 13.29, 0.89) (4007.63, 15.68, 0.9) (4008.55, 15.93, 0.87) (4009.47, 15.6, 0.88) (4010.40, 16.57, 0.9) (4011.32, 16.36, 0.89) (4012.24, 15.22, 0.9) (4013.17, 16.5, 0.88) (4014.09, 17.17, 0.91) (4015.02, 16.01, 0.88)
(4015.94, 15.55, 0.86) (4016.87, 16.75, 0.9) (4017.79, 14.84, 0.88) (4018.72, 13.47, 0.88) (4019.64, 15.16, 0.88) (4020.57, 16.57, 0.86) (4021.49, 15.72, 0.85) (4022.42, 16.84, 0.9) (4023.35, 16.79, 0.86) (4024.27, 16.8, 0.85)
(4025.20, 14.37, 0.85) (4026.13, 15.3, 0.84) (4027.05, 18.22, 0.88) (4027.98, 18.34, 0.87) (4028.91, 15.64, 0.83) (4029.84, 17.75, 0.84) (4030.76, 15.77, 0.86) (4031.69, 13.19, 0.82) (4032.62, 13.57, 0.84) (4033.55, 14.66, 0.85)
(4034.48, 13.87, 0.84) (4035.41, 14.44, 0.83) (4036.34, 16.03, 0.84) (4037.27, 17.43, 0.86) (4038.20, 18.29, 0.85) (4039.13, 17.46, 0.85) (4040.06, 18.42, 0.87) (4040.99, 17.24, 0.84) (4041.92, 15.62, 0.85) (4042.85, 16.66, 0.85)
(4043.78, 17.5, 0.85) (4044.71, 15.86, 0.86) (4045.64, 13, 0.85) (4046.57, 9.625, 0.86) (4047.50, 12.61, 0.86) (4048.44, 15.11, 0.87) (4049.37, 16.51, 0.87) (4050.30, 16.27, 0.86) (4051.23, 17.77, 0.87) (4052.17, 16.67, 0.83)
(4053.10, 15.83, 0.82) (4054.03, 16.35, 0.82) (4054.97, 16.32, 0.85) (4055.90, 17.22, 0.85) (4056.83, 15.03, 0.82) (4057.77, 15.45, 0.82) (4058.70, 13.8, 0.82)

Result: 1.7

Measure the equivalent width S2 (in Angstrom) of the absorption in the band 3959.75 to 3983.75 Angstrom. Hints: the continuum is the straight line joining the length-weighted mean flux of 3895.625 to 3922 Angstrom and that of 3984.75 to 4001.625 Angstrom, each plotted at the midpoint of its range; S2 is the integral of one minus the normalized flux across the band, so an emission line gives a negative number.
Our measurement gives 9.47 Angstrom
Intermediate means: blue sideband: 12.6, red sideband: 15.1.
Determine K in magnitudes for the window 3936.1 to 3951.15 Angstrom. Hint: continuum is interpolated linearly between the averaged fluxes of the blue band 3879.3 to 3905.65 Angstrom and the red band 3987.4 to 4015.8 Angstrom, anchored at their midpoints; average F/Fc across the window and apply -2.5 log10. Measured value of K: 0.402 mag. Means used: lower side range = 11.5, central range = 9.27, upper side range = 15.5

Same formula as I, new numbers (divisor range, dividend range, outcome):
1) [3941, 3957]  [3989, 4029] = 1.36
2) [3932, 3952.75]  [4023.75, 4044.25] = 1.97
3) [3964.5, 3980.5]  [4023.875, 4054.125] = 2.09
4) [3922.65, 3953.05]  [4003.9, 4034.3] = 1.91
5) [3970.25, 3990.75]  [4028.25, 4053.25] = 1.34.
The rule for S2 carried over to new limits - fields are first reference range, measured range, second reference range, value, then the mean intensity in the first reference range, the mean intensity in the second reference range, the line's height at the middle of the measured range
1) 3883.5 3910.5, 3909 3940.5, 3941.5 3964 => 6.2 Angstrom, 11.7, 11.3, 11.5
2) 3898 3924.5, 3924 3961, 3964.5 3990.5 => 7.0 Angstrom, 12.4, 10.1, 11.3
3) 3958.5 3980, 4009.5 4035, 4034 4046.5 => -3.3 Angstrom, 8.07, 16.1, 14.1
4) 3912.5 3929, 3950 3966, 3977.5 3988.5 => 1.8 Angstrom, 11.6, 13.6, 12.8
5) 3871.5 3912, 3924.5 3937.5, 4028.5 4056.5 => 7.3 Angstrom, 11.6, 15.8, 12.7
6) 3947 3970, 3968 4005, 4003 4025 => 1.5 Angstrom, 10.1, 15.7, 12.9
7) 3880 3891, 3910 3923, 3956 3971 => -4.4 Angstrom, 10.9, 8.01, 9.75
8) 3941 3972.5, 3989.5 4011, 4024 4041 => -3.4 Angstrom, 9.51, 16.1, 13.3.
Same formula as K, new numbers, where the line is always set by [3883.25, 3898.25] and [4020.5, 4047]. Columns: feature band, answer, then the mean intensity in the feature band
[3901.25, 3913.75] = -0.06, 12.6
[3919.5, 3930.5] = 0.34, 9.11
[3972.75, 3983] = 0.23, 11.5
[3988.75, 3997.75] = -0.05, 15.3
